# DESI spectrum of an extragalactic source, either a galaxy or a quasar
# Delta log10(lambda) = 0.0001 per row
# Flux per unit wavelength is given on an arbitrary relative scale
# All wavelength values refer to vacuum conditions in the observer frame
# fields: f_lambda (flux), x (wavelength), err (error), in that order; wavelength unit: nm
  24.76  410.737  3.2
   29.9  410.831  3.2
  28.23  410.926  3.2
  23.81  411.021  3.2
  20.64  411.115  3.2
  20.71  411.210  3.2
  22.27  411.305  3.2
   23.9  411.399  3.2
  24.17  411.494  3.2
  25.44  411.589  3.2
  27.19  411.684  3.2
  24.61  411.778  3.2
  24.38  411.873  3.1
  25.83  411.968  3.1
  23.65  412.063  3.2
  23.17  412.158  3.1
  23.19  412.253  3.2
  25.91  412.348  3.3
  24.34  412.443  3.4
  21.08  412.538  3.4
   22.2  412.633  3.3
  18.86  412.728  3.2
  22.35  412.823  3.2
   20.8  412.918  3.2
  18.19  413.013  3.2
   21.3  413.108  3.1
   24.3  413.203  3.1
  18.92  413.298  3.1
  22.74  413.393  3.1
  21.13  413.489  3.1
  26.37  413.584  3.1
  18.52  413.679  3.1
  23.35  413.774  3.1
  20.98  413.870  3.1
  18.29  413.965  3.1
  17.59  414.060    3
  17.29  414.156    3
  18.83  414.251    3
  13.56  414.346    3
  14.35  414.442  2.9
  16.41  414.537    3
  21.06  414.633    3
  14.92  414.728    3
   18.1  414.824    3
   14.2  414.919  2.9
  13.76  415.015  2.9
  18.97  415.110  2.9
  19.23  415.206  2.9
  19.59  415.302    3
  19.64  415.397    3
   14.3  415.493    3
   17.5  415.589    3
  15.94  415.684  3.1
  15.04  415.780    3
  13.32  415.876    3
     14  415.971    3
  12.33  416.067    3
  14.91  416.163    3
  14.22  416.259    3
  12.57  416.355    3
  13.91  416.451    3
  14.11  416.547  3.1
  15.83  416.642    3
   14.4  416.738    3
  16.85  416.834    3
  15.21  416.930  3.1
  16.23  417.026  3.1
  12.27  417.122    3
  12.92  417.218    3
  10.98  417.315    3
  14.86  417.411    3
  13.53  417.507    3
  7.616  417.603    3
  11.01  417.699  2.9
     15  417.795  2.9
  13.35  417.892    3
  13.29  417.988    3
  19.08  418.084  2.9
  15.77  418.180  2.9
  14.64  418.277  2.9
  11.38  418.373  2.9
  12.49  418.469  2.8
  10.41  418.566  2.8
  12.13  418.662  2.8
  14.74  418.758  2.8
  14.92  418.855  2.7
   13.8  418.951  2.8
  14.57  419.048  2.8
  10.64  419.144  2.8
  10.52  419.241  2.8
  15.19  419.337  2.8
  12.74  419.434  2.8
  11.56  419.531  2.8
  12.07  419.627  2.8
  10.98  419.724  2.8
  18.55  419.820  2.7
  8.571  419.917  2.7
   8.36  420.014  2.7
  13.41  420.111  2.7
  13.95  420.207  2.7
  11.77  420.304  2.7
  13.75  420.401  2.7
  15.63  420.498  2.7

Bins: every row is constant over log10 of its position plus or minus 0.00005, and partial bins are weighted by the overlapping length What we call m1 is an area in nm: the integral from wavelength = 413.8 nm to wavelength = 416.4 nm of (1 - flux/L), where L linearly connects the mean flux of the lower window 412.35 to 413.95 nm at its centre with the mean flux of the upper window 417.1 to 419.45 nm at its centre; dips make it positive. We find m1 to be 0.288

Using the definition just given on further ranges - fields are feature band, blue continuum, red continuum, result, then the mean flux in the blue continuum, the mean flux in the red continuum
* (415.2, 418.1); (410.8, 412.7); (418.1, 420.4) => 0.39 nm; 24.1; 12.9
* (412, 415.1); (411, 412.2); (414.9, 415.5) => 0.07 nm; 23.8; 17.4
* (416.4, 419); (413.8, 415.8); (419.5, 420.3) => 0.11 nm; 17.2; 12.2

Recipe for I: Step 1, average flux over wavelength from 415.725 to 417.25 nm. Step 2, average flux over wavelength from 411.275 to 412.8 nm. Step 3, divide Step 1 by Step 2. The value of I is 0.6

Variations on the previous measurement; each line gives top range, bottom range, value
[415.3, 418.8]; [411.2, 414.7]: 0.66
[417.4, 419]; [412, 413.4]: 0.61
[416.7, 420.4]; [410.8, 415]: 0.61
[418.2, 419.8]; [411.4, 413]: 0.55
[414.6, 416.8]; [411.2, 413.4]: 0.68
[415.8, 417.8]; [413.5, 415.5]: 0.75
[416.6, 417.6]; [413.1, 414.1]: 0.66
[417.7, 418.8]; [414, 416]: 0.83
